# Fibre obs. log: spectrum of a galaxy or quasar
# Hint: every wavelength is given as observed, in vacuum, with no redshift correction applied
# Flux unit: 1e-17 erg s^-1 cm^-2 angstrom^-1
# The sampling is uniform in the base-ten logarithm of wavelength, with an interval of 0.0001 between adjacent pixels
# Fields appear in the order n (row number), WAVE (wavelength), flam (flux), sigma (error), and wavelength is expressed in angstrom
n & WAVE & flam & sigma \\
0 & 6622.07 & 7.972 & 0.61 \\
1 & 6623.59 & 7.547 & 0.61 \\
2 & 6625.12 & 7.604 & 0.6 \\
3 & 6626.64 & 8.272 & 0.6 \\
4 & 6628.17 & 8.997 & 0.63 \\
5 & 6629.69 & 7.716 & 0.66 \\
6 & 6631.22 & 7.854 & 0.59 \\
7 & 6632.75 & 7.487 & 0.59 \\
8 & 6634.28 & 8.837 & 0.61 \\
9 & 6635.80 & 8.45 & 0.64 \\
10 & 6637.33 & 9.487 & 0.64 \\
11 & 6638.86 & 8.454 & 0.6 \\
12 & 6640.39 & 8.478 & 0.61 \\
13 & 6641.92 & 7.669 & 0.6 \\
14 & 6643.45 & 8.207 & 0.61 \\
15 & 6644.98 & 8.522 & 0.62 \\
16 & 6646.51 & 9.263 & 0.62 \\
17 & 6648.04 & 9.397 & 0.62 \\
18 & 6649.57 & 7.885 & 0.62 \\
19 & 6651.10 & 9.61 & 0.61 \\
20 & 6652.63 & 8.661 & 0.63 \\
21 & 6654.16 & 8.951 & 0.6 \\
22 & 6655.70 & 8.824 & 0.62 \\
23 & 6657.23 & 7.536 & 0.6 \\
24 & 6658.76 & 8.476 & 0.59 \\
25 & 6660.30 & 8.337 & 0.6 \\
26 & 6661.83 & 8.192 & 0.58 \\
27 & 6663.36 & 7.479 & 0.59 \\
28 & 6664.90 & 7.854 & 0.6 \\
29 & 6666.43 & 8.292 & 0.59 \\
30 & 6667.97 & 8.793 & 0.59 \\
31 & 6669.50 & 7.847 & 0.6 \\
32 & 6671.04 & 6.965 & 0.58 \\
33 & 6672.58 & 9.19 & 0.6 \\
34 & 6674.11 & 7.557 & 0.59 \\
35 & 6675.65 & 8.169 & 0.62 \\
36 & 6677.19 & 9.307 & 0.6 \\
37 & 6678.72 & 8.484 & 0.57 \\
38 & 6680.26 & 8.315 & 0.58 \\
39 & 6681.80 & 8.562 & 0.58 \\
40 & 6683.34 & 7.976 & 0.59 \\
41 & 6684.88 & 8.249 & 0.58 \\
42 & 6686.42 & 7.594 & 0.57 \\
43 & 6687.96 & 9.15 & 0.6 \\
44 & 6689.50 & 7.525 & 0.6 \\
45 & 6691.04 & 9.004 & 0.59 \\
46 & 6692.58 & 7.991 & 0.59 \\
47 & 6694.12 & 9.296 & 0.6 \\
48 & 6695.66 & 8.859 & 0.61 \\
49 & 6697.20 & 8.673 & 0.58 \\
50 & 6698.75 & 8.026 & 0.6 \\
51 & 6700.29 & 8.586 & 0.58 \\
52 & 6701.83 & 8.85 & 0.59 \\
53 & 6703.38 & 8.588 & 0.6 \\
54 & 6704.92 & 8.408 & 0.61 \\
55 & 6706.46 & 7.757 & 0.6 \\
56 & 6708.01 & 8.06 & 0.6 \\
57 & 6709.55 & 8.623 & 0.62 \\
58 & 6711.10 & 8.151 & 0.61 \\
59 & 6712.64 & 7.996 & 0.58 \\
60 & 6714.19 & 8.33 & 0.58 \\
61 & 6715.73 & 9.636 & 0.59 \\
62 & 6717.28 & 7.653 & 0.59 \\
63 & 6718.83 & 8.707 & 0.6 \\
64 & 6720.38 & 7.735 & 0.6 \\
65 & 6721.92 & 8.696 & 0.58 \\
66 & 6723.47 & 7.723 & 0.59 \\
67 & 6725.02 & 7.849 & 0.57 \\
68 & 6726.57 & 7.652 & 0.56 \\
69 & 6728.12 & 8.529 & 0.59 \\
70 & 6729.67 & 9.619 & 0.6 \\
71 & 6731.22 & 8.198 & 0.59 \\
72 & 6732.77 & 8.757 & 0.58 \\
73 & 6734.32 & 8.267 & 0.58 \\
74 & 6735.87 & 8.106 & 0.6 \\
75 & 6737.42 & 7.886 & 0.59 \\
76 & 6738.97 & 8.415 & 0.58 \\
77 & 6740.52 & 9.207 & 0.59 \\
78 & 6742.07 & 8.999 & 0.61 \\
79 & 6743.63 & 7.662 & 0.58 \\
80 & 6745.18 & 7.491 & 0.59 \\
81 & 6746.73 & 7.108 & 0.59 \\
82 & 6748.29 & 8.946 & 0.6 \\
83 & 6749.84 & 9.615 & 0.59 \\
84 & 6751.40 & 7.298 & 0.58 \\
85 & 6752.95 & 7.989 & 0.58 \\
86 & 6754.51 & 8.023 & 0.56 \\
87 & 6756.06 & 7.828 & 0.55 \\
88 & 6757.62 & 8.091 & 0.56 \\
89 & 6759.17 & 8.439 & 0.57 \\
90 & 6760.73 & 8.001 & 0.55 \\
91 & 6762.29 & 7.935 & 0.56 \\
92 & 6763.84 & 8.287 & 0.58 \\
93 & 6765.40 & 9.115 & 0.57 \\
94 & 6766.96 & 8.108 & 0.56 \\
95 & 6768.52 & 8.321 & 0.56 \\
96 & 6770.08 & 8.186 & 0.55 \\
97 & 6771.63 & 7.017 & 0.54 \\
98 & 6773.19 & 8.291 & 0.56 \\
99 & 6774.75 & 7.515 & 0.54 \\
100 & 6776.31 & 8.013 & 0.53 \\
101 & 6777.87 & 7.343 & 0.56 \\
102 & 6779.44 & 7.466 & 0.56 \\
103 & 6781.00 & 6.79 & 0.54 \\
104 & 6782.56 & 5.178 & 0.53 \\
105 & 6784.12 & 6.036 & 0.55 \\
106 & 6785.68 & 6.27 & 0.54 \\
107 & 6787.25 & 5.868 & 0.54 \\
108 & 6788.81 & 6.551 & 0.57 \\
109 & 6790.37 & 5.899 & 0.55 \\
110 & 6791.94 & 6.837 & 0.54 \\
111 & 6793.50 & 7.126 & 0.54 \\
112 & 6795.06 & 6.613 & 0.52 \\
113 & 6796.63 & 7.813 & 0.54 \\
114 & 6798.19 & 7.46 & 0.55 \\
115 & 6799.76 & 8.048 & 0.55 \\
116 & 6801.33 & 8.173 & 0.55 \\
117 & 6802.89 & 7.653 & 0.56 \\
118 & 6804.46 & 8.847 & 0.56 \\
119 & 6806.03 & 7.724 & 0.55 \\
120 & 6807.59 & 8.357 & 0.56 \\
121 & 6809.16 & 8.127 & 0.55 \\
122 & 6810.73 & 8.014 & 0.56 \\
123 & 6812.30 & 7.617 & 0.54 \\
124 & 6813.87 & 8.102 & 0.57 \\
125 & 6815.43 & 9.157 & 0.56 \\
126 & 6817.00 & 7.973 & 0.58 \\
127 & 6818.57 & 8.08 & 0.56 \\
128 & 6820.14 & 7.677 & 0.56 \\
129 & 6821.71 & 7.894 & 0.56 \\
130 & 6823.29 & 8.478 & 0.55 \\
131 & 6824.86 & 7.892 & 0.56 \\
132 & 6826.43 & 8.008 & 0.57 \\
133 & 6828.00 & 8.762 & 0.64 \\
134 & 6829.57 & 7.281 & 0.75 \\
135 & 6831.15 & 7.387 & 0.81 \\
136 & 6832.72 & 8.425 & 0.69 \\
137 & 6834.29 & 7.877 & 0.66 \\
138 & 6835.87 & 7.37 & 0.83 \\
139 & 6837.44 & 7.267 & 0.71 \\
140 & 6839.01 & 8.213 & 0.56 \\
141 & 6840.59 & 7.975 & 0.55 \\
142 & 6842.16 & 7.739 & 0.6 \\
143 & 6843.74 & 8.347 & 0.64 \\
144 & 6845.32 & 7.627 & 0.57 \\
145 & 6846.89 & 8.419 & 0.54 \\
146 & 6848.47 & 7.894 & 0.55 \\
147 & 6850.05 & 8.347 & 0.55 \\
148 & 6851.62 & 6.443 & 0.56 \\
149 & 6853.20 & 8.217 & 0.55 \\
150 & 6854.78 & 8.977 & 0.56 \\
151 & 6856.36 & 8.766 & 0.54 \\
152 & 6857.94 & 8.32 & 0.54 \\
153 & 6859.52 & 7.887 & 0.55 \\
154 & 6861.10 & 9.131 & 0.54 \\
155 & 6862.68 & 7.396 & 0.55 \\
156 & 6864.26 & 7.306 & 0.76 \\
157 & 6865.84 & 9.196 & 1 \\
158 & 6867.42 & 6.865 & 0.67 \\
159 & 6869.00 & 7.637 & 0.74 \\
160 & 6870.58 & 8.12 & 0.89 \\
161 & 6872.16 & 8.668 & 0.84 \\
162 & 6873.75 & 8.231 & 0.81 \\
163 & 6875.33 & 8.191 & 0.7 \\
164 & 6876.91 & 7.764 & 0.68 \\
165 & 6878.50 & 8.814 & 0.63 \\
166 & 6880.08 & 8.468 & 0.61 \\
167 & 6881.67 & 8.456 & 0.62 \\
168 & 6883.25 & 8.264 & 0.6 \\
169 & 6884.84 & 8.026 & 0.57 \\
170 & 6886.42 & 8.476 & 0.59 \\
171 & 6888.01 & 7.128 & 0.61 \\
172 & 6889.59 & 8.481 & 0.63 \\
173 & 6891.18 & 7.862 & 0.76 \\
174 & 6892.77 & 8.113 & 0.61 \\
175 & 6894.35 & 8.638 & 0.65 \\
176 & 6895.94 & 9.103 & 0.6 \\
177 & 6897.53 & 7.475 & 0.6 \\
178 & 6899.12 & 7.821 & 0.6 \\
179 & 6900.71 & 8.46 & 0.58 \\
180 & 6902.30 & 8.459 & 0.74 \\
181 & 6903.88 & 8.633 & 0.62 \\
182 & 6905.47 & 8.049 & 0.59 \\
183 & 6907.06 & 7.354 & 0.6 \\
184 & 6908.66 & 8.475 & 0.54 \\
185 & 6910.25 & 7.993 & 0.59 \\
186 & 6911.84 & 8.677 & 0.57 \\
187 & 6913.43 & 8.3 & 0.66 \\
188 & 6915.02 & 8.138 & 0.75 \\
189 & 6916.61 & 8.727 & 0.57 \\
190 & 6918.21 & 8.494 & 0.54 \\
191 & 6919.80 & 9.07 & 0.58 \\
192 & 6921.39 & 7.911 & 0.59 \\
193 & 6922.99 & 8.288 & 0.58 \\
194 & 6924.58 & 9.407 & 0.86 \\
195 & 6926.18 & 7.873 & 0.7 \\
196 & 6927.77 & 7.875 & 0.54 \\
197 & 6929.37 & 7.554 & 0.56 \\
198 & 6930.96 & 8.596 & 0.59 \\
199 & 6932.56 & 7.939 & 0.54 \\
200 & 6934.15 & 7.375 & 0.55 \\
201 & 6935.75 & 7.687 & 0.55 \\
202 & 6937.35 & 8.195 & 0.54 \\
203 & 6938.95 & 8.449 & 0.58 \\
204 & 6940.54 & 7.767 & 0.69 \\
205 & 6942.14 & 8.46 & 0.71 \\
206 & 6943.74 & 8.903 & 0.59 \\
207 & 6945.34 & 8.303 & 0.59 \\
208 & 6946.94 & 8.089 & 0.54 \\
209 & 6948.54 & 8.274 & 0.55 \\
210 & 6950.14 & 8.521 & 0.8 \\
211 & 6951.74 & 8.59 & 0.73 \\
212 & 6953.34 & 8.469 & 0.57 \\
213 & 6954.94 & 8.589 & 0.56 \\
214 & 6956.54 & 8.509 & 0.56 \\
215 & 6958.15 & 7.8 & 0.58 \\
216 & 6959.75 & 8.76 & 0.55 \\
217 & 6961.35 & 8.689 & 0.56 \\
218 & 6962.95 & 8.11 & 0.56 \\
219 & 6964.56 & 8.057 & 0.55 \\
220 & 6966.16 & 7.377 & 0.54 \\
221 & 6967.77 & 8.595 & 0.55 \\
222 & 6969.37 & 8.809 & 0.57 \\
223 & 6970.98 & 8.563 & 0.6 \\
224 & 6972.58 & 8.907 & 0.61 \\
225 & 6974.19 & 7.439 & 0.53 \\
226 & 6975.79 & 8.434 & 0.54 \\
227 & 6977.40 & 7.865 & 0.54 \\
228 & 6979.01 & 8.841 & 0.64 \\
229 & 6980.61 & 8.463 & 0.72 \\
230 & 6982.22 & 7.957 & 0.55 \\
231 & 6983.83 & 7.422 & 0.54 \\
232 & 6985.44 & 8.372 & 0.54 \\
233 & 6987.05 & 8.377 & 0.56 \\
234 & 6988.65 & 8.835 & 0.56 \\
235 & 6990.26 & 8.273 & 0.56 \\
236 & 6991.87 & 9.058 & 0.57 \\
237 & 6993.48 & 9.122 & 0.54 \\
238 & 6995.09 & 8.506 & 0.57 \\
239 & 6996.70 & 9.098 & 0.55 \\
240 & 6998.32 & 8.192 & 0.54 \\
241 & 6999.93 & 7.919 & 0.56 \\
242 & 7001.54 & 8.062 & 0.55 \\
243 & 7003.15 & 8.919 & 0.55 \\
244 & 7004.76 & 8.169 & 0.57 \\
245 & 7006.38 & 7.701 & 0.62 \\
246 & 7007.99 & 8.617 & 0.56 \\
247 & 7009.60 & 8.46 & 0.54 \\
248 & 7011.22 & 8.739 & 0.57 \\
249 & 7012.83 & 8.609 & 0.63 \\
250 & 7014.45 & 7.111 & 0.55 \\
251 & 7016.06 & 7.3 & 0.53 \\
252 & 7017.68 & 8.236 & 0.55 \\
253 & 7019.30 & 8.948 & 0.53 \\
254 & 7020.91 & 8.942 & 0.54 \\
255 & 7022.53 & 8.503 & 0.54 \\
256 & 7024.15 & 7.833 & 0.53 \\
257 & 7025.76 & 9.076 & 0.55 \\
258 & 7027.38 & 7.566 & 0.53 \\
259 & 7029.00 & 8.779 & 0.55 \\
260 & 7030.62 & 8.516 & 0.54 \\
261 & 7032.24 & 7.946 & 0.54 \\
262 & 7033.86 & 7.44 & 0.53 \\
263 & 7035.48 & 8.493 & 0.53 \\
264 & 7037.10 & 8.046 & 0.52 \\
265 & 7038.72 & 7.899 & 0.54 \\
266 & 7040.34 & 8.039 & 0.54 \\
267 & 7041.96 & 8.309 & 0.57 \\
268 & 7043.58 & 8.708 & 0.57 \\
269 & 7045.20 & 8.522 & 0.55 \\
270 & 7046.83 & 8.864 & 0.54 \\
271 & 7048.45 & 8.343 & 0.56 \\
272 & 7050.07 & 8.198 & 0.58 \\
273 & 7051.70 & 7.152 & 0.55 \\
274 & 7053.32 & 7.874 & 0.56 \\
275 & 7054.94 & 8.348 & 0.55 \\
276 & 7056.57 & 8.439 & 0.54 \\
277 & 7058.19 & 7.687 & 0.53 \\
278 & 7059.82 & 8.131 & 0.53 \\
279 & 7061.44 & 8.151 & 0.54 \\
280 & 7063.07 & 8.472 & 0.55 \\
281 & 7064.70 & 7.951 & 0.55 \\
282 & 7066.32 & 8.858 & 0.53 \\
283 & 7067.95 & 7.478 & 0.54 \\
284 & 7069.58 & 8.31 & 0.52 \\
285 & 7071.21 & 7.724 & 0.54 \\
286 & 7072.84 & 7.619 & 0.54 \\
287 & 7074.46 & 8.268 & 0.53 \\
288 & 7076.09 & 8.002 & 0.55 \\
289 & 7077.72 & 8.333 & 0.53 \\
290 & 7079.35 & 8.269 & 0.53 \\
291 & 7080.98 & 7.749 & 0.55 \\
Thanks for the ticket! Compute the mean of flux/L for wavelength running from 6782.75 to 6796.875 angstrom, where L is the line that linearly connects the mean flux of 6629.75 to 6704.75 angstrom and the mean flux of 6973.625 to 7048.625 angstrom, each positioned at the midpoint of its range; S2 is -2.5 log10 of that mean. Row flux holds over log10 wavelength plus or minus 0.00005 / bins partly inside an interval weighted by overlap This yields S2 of 0.28 mag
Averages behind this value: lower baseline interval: 8.4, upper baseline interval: 8.32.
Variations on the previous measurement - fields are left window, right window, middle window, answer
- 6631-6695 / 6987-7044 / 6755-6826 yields 0.098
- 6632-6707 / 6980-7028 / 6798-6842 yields 0.051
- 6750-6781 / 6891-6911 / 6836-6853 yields 0.037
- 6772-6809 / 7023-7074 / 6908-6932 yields -0.090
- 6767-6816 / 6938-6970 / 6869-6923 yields -0.031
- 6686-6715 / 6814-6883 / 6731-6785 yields 0.046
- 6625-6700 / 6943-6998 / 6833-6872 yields 0.054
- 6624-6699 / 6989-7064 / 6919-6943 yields 0.019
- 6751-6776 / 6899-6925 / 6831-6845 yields 0.047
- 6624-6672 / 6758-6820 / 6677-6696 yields -0.042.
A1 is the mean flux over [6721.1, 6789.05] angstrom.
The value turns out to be 7.89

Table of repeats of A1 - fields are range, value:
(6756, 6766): 8.26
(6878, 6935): 8.24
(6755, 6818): 7.61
